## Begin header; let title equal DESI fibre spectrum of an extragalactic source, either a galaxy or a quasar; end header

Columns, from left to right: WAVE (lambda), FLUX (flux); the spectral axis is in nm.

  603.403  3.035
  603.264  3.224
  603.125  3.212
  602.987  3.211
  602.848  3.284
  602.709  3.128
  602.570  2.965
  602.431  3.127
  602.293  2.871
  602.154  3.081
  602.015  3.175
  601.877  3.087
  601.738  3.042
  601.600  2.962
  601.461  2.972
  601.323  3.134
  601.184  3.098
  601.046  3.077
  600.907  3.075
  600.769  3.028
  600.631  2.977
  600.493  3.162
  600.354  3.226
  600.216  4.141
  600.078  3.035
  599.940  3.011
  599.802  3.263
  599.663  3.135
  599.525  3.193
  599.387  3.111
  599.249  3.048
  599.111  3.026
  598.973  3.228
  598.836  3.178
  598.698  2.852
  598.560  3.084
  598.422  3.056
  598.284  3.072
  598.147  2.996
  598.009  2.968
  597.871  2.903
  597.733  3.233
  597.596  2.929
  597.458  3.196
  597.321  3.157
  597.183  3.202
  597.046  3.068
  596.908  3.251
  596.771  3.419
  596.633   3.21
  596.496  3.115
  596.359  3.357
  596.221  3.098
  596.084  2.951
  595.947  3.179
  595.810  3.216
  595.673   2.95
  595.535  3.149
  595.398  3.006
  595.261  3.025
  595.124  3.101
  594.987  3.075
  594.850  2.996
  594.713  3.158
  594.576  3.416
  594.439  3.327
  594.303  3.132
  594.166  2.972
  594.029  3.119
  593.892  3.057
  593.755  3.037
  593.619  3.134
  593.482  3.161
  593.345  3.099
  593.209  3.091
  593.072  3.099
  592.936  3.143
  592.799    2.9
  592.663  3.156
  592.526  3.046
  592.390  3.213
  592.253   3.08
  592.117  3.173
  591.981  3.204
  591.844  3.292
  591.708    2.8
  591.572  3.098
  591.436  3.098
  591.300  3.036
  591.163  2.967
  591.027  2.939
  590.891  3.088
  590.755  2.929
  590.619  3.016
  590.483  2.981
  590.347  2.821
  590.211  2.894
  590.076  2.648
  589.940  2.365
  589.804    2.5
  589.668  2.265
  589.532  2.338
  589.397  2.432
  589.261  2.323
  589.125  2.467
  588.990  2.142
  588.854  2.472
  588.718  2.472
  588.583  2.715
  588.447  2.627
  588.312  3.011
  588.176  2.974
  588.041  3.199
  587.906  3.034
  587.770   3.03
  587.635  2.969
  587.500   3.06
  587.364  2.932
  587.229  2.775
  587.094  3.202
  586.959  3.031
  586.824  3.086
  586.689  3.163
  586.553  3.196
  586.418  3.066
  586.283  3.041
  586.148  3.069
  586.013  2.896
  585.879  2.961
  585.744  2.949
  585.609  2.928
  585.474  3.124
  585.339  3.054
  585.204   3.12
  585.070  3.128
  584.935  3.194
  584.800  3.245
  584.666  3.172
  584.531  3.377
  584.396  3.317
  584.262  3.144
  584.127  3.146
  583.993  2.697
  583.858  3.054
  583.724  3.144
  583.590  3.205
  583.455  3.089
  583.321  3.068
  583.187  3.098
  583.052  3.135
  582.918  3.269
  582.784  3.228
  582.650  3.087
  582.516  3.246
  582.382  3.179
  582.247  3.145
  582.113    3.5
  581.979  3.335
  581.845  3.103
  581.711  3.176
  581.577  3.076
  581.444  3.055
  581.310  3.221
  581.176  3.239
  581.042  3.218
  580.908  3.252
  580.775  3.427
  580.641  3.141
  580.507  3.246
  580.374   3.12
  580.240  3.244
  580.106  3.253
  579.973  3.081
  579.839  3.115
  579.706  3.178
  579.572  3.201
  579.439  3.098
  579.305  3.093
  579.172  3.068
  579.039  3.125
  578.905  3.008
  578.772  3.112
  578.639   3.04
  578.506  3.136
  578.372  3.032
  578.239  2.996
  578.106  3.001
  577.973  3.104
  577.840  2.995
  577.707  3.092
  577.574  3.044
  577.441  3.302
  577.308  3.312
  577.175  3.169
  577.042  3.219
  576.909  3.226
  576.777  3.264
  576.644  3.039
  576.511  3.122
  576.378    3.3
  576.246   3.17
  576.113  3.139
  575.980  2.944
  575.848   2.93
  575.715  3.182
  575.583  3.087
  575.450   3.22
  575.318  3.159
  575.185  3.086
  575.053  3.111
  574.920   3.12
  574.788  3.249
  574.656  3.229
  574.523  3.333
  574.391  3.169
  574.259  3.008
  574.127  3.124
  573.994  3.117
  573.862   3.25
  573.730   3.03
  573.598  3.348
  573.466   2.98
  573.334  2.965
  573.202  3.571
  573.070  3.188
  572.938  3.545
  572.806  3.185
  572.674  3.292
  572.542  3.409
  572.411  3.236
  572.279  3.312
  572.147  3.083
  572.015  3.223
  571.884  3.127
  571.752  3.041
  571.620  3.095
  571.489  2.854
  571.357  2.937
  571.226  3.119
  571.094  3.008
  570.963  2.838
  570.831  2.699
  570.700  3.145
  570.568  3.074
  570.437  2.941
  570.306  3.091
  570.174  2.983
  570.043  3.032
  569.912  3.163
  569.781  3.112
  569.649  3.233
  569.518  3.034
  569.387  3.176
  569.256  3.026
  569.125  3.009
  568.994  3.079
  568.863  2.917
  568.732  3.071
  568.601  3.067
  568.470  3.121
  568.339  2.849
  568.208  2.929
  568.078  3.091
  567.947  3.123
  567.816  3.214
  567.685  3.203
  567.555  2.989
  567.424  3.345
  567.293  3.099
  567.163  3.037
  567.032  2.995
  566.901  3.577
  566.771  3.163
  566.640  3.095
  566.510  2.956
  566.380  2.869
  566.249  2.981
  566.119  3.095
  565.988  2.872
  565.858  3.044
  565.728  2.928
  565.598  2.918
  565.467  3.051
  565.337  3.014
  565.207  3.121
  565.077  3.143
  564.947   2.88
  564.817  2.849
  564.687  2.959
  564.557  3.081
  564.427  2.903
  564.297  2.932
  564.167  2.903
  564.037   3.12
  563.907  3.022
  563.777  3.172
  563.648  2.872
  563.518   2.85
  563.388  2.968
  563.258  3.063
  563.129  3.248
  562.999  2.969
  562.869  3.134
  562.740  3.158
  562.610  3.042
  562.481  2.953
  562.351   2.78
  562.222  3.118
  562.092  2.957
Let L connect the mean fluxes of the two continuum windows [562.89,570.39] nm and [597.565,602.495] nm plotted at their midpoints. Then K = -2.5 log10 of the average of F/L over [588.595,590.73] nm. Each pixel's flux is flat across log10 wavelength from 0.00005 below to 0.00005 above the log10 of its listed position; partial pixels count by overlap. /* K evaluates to 0.20 mag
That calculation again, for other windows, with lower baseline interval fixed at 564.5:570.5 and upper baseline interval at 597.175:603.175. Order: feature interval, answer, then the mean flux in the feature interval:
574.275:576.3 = -0.02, 3.14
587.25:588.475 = 0.04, 2.99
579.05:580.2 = -0.02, 3.14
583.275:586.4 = 0.00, 3.09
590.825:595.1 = 0.00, 3.1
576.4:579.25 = -0.02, 3.12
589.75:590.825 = 0.12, 2.77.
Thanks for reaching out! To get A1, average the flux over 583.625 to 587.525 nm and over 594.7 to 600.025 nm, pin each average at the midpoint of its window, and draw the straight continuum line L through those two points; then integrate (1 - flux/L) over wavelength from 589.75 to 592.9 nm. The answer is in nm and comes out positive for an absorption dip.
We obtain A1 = 0.123 nm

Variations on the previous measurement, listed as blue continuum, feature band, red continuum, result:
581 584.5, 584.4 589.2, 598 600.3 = 0.28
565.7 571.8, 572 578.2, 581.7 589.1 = -0.25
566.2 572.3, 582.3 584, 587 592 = -0.14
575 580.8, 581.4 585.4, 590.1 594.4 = -0.07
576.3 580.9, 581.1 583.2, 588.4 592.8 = -0.10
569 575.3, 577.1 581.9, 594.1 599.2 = -0.03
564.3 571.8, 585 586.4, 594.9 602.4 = 0.02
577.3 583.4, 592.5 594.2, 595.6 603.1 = 0.03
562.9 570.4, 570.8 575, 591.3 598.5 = -0.12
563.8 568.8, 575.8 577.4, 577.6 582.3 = -0.02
